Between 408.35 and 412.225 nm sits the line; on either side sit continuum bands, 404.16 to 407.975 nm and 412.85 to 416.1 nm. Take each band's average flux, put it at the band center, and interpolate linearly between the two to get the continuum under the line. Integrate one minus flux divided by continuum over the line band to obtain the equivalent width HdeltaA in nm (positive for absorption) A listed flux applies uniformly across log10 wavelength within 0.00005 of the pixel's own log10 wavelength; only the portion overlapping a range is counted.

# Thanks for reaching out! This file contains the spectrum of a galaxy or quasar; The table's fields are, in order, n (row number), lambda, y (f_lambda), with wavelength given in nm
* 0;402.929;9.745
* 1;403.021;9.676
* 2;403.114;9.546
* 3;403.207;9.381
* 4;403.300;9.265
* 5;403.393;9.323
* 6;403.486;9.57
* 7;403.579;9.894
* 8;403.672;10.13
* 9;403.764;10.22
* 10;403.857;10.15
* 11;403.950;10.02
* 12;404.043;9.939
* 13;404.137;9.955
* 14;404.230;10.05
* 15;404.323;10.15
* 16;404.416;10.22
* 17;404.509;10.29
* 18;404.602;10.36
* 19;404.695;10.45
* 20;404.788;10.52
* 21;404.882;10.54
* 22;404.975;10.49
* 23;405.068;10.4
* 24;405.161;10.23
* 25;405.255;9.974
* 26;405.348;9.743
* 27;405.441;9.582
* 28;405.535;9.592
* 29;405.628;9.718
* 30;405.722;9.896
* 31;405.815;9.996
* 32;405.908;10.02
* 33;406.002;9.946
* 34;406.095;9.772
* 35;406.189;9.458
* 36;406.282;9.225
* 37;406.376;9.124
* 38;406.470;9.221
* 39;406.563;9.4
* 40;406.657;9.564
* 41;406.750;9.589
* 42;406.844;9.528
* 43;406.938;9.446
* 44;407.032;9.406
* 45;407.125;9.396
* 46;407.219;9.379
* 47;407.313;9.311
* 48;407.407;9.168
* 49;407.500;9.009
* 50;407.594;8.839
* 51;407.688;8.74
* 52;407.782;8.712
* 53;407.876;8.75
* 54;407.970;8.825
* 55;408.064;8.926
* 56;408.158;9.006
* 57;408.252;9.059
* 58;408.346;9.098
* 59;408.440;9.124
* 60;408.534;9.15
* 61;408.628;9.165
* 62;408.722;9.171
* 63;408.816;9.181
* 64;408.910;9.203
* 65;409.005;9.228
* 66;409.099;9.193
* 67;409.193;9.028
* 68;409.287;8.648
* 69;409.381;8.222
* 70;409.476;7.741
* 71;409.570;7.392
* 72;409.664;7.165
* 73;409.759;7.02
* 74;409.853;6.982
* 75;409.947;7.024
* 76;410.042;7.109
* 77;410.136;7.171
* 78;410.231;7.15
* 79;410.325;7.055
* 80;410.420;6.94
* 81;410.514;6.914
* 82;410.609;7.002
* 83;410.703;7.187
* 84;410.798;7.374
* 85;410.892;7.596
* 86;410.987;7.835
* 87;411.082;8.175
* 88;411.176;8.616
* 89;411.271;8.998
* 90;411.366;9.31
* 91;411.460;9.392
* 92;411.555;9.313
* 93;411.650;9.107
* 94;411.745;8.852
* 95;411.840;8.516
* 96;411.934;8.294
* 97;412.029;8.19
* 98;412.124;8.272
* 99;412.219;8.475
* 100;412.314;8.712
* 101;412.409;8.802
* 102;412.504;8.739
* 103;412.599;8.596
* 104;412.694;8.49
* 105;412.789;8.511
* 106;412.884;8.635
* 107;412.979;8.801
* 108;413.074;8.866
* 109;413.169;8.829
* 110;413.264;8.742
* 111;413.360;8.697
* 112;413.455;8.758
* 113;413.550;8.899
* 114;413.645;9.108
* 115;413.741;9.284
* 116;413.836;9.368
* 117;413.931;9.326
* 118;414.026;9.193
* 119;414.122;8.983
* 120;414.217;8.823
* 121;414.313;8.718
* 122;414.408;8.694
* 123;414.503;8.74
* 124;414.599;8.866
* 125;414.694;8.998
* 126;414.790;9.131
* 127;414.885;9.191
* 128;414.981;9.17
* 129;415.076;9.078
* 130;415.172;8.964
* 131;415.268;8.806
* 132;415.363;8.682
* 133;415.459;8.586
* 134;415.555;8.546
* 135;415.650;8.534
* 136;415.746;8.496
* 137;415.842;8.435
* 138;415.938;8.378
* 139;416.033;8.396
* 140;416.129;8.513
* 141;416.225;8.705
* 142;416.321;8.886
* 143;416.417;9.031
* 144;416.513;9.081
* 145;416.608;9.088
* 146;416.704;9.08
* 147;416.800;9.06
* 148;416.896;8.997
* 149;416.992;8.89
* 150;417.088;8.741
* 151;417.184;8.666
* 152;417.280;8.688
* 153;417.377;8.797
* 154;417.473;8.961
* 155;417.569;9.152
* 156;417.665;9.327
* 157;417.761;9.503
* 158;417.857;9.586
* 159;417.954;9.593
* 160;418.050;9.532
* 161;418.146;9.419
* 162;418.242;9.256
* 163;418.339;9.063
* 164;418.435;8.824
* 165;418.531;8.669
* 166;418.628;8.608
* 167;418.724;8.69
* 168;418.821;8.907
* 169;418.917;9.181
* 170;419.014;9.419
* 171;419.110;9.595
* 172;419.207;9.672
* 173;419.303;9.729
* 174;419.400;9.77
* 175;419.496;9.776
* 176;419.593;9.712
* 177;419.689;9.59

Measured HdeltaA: 0.446 nm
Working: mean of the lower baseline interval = 9.67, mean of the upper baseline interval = 8.84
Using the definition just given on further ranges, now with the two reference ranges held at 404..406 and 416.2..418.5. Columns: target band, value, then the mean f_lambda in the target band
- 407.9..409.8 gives 0.21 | 8.68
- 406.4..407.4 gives 0.05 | 9.4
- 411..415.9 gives 0.31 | 8.8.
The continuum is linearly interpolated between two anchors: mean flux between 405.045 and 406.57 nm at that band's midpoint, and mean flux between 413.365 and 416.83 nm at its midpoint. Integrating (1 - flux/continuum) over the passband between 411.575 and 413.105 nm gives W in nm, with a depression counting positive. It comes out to 0.08 nm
